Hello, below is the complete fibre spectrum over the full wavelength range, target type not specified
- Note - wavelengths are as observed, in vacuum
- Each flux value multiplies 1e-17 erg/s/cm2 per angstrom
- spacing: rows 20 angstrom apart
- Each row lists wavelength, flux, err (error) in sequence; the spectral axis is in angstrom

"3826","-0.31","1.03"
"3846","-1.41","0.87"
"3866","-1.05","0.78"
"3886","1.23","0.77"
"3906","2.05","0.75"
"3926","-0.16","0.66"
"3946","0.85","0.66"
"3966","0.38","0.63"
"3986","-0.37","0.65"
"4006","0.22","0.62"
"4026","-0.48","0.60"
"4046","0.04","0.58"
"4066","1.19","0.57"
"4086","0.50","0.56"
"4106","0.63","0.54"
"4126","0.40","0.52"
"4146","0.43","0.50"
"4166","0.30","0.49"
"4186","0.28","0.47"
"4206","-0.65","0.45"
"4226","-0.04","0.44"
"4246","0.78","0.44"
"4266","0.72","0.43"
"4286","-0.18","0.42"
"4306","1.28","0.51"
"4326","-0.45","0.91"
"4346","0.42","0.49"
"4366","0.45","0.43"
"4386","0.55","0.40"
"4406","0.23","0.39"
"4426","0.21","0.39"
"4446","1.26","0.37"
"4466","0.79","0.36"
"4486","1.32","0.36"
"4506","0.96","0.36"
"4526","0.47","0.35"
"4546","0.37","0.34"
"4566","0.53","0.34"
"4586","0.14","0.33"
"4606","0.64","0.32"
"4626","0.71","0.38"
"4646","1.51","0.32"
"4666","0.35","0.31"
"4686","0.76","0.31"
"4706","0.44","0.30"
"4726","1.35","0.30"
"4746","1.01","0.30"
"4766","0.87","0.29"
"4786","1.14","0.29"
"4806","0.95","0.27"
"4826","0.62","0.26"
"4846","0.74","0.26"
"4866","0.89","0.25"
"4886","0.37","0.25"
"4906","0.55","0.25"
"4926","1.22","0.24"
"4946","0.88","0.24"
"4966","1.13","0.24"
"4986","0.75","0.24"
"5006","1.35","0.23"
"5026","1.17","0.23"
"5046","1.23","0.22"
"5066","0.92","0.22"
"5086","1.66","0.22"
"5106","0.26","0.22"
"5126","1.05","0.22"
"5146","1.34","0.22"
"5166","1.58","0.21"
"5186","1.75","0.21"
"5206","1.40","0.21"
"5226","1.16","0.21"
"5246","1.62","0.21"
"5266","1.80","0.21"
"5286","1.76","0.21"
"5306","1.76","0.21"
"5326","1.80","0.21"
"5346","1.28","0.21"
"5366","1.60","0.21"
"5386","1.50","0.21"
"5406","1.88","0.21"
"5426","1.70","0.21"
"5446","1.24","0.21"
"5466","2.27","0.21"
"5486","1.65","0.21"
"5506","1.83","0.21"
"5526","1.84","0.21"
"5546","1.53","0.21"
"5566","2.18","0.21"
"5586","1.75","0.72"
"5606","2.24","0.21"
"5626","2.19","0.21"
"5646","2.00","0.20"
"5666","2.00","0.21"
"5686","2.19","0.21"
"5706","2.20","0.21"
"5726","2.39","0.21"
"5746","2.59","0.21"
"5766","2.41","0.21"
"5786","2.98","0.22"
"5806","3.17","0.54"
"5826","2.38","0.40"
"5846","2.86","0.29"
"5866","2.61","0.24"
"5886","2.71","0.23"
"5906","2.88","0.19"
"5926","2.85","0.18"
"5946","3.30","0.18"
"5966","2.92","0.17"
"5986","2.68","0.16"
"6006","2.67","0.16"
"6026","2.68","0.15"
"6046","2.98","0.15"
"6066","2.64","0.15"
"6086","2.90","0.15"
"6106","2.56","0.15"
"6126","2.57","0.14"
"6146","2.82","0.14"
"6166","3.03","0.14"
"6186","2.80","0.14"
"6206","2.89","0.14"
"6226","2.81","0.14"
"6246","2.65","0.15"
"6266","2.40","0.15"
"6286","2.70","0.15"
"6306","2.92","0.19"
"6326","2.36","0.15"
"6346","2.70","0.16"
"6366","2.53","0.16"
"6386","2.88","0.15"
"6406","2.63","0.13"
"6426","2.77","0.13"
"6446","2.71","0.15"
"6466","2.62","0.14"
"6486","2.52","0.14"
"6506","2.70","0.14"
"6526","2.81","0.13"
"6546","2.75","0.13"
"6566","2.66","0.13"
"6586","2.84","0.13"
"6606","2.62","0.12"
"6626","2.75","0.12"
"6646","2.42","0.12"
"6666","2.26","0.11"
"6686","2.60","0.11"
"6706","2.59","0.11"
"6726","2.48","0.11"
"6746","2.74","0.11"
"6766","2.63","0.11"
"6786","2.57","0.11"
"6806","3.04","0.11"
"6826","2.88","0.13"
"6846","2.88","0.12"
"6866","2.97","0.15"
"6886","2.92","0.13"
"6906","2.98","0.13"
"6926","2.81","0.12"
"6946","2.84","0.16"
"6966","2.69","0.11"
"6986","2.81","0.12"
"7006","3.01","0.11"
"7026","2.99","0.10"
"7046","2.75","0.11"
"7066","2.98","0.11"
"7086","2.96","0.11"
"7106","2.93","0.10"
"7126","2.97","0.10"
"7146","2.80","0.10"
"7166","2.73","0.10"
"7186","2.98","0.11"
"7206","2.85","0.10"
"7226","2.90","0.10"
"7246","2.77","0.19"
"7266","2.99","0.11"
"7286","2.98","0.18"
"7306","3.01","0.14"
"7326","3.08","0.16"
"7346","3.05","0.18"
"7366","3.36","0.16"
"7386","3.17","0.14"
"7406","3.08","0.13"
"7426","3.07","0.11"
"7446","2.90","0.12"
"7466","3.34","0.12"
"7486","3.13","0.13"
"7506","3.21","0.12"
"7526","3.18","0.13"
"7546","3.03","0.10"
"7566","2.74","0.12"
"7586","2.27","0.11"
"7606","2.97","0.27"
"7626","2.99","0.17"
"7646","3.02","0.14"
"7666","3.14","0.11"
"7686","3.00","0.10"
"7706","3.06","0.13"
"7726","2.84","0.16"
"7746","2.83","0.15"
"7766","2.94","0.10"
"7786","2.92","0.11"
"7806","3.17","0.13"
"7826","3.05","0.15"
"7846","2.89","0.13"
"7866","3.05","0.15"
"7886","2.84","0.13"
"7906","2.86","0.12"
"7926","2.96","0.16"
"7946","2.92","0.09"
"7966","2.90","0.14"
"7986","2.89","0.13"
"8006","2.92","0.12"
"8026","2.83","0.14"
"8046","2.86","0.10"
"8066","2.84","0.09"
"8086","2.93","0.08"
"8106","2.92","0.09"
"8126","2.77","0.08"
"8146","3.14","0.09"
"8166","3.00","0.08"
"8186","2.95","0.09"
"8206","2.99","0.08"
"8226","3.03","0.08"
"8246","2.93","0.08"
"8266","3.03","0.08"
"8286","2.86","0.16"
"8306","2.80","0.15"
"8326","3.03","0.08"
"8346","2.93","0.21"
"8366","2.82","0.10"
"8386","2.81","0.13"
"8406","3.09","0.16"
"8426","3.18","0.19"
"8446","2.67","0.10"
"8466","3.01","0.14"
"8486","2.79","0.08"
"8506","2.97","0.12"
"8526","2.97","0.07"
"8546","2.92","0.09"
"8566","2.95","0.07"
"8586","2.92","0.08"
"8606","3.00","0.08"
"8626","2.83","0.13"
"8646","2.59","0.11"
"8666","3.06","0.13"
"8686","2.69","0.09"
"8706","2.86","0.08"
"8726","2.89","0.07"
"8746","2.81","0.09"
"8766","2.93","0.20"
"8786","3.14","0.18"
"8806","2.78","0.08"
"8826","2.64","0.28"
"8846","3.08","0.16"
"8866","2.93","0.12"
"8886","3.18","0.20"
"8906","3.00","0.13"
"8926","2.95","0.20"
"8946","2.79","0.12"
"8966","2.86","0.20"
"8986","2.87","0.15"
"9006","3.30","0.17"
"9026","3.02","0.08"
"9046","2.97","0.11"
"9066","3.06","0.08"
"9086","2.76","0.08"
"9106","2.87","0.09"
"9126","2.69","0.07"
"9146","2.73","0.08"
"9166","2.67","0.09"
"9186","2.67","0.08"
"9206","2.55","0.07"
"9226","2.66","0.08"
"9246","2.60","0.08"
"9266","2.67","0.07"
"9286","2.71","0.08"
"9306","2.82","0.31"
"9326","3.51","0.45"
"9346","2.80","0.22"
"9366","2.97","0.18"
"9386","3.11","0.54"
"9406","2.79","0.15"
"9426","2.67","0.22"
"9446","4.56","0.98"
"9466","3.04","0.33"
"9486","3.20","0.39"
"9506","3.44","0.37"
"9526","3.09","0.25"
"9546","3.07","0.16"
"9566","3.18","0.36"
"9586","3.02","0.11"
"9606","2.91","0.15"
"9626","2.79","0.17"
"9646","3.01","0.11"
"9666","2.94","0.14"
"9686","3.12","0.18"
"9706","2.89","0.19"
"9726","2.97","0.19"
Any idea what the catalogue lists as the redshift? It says 0.287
